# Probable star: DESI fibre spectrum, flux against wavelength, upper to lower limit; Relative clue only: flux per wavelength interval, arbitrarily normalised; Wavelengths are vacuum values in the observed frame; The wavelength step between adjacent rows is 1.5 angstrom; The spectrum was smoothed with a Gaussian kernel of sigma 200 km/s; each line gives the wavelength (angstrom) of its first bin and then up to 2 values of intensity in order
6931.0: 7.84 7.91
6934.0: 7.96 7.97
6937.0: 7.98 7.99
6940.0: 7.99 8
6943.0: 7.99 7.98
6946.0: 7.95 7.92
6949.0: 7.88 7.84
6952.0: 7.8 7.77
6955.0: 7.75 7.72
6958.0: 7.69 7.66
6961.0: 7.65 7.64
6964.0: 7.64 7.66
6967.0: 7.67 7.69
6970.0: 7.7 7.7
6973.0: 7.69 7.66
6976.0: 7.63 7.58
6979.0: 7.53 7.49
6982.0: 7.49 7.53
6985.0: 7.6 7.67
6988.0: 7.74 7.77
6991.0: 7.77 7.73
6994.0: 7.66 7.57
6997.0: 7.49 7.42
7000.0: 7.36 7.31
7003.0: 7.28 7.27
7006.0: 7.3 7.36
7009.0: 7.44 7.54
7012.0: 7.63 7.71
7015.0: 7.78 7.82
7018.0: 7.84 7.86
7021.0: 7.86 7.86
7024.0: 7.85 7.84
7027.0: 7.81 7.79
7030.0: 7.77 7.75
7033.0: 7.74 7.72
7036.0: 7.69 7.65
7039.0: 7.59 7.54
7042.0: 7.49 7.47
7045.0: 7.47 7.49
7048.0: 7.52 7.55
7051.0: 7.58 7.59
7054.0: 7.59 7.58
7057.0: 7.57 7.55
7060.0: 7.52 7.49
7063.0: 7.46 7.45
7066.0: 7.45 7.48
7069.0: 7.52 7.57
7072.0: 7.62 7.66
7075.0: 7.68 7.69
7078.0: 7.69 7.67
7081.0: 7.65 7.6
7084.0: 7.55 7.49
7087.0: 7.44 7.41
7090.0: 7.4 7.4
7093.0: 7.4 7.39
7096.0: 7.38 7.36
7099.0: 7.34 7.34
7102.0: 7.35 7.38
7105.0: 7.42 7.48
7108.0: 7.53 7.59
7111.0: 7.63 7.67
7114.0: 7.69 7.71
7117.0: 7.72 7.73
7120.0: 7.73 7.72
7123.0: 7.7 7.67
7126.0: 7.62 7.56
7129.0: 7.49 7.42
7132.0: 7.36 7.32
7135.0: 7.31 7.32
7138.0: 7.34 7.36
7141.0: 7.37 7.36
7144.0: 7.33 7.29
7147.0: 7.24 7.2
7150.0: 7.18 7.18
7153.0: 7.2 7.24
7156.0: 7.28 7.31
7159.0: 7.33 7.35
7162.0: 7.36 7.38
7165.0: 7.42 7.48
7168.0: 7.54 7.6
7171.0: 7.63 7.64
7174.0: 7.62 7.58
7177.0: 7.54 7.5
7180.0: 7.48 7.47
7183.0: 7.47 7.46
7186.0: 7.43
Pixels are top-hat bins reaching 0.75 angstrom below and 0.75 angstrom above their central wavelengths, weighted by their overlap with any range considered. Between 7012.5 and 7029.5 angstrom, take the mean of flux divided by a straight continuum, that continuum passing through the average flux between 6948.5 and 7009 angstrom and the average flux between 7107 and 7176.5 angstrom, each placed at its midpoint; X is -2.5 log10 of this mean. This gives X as -0.035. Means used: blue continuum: 7.61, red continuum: 7.46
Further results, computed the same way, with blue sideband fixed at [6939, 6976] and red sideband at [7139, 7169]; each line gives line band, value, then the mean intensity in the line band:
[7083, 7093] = 0.00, 7.45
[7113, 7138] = -0.03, 7.56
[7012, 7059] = -0.01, 7.67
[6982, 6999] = 0.01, 7.63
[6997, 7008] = 0.05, 7.34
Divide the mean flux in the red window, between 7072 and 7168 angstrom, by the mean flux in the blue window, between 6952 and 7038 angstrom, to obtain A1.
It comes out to 1.0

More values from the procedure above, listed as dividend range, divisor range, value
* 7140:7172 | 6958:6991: 0.96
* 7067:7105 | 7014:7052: 0.97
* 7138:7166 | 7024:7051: 0.96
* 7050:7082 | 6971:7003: 1.00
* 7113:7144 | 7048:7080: 0.99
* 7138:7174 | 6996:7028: 0.97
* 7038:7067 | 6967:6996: 0.98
